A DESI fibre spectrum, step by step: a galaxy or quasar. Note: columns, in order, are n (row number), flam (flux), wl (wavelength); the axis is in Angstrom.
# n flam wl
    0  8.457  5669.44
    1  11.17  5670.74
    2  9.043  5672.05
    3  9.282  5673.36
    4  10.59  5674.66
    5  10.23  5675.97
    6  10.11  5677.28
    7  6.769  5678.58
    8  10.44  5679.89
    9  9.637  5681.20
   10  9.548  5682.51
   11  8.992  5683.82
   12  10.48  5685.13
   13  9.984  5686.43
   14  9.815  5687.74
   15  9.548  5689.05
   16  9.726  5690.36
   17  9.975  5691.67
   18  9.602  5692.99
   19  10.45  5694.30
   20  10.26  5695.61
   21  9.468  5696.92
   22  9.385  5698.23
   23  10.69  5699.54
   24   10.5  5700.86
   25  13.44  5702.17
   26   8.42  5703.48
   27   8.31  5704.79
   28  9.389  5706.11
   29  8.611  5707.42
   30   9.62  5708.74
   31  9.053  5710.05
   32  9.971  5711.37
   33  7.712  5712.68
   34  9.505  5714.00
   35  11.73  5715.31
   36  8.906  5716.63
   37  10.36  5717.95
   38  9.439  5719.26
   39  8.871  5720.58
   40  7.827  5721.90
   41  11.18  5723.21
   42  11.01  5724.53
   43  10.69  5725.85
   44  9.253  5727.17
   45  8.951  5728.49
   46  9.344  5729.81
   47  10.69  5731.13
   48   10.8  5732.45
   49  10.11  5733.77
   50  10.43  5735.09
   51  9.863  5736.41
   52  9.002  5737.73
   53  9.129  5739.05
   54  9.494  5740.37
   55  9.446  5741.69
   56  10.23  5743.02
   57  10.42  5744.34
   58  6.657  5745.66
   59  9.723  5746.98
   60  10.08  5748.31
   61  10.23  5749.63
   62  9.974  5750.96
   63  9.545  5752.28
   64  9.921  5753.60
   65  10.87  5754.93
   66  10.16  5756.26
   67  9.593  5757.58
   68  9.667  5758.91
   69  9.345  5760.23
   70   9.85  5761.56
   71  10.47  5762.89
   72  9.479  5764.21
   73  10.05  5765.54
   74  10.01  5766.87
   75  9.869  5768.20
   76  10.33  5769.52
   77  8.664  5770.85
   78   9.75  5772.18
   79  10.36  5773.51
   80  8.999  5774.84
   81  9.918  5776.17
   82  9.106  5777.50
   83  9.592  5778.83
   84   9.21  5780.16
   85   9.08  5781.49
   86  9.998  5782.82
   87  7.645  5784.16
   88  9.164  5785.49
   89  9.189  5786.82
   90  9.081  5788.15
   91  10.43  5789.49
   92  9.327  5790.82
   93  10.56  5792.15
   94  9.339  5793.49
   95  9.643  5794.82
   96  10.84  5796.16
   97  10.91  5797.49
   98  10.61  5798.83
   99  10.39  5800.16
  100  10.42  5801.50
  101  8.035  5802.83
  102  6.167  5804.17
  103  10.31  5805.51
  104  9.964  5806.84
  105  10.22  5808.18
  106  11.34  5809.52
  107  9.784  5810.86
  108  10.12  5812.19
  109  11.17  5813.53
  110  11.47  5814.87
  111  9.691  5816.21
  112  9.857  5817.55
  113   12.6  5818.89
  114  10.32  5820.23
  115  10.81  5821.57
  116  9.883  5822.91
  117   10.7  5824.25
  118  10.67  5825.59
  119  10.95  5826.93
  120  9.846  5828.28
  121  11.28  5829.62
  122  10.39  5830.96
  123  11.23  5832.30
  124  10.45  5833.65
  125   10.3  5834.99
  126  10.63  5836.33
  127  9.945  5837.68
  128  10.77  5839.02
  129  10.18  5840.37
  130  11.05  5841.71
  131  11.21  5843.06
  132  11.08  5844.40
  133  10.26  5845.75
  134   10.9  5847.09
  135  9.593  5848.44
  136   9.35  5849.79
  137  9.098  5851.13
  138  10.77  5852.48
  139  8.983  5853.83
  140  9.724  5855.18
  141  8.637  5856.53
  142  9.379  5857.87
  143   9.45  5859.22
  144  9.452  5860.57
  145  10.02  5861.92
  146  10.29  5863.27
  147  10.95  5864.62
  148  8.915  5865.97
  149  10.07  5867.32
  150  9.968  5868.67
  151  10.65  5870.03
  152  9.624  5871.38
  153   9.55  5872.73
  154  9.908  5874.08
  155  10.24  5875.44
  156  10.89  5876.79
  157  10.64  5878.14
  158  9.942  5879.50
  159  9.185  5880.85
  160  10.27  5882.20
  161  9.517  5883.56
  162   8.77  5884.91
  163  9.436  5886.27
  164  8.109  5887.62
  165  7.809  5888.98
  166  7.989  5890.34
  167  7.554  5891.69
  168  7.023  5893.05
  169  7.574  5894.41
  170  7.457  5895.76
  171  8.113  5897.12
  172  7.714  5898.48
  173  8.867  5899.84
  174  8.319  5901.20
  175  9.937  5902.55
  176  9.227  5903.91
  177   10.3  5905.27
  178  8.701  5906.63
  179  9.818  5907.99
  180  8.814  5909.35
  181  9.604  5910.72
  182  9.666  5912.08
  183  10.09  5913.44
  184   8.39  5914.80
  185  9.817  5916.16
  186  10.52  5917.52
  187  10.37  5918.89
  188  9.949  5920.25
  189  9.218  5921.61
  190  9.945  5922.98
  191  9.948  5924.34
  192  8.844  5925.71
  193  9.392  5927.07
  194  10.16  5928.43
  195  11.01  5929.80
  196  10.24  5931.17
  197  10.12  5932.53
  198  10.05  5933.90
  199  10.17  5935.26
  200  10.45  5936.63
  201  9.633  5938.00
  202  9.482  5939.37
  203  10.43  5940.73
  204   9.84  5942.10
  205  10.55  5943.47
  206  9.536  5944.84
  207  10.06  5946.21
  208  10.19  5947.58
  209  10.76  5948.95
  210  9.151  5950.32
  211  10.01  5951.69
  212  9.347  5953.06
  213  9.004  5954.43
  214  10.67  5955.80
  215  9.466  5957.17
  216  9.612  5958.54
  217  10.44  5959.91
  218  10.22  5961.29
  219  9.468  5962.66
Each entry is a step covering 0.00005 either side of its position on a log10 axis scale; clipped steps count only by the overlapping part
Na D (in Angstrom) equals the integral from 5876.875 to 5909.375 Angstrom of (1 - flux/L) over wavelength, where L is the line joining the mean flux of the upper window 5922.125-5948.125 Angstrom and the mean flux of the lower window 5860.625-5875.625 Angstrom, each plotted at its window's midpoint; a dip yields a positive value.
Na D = 3.8 Angstrom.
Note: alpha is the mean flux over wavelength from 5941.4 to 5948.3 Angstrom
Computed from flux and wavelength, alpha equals 10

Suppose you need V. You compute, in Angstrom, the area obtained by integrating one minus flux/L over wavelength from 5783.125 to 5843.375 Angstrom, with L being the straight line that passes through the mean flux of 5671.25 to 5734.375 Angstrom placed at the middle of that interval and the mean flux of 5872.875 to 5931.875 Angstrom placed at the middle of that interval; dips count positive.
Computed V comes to -4.45 Angstrom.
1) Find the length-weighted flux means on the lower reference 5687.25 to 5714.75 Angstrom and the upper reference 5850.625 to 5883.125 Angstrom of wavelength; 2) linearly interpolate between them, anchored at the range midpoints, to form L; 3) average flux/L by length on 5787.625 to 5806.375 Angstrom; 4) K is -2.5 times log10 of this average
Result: 0.007 mag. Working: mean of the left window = 9.69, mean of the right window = 9.86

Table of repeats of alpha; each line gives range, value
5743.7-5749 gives 9.23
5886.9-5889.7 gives 7.98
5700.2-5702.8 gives 12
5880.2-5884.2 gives 9.66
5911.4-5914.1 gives 9.88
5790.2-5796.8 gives 9.94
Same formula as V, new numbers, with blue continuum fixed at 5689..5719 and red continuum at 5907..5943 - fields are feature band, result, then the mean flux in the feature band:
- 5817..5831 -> -1.3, 10.7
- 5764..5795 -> 0.8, 9.53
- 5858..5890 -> 0.4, 9.7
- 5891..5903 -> 2.2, 8.03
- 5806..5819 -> -1.0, 10.5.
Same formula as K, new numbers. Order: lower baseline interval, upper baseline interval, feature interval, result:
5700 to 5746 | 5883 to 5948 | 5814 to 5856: -0.104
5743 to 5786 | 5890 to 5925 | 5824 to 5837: -0.140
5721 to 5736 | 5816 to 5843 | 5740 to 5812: 0.064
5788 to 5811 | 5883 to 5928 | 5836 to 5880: -0.075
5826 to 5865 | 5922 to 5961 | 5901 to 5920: 0.049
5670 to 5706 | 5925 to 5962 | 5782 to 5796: 0.045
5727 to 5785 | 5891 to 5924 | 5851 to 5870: -0.057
